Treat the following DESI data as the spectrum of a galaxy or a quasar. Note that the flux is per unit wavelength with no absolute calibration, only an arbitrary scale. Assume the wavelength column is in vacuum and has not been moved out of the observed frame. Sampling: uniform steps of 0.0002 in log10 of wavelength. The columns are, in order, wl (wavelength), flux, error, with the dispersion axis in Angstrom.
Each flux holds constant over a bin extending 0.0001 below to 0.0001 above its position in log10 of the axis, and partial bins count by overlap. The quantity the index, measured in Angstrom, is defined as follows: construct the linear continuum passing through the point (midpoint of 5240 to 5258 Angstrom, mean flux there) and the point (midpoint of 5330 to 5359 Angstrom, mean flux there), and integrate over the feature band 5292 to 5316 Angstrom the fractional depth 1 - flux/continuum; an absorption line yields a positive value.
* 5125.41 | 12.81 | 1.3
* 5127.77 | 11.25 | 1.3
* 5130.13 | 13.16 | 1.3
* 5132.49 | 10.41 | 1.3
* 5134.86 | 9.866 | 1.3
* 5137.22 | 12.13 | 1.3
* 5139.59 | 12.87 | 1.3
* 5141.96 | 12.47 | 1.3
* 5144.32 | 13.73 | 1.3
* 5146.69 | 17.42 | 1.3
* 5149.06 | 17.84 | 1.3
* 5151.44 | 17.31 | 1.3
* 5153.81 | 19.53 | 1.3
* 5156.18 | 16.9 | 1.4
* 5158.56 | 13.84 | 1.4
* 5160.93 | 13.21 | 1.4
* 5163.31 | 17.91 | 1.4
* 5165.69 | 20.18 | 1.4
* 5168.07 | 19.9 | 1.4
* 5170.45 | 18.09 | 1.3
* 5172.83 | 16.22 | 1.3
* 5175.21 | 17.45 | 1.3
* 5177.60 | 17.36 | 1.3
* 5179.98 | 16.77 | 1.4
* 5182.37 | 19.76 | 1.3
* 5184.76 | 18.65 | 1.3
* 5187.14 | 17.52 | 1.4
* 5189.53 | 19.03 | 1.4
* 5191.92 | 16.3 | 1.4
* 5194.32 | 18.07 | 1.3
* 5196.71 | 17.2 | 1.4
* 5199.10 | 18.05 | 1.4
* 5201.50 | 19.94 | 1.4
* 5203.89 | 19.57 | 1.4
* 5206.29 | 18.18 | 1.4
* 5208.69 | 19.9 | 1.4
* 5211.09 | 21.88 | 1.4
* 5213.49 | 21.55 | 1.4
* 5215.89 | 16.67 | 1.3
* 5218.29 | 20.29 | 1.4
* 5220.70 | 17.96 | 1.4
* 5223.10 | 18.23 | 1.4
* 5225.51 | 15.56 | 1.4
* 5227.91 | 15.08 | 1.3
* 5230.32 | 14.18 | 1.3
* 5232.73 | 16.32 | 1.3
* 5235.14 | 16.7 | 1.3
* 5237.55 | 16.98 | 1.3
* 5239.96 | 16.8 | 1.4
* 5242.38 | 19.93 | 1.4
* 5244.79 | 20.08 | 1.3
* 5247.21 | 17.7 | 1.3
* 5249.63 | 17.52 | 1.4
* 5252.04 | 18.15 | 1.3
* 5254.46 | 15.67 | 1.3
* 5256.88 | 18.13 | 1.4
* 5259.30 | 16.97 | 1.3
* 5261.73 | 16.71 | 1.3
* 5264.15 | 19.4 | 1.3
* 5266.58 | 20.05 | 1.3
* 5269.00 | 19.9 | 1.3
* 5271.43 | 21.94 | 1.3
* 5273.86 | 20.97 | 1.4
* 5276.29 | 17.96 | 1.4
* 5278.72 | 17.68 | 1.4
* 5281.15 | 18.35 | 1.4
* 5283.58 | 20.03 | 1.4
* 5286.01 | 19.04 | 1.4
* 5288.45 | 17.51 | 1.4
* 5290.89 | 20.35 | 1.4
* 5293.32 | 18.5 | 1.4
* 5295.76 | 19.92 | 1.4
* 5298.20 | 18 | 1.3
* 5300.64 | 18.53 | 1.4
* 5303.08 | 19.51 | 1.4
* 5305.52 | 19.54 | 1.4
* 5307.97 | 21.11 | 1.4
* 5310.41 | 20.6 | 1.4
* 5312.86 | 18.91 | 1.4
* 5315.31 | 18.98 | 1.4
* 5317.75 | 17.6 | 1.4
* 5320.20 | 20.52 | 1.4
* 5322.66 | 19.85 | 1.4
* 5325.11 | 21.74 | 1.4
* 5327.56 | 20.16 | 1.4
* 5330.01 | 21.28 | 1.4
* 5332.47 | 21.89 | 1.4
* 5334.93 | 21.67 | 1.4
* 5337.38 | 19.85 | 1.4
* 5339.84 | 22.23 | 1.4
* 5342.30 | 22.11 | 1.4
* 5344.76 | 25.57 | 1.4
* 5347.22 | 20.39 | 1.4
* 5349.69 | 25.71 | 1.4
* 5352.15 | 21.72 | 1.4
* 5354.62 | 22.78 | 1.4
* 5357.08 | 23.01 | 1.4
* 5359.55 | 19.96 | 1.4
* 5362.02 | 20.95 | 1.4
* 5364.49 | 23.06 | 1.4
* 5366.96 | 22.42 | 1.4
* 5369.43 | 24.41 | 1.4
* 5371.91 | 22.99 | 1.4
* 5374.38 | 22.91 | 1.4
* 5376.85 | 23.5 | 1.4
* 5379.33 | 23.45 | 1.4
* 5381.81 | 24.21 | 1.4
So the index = 1.4 Angstrom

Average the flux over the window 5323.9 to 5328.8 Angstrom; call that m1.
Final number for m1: 21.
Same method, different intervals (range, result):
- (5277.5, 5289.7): 18.5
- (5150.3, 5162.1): 16.2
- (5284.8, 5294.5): 18.8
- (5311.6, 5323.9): 19.2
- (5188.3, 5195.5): 17.8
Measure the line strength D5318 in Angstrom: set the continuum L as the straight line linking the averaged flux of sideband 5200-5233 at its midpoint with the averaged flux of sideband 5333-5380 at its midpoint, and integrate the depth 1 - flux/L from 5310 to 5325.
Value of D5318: 1.3 Angstrom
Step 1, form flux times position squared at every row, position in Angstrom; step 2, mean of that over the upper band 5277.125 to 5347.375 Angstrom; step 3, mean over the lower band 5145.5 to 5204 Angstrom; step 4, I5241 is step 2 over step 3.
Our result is 1.19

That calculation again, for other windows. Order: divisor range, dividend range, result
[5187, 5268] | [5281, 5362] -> 1.18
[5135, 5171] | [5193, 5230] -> 1.18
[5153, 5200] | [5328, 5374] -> 1.36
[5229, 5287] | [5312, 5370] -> 1.22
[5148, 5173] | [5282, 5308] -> 1.16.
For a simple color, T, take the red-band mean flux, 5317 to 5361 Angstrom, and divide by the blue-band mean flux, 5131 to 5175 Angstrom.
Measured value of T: 1.39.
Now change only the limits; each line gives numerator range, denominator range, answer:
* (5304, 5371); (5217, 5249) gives 1.23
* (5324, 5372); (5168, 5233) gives 1.23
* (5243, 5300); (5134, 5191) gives 1.13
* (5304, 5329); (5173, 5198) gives 1.12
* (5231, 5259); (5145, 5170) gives 1.01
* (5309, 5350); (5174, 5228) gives 1.14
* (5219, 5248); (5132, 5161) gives 1.18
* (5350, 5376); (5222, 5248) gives 1.32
